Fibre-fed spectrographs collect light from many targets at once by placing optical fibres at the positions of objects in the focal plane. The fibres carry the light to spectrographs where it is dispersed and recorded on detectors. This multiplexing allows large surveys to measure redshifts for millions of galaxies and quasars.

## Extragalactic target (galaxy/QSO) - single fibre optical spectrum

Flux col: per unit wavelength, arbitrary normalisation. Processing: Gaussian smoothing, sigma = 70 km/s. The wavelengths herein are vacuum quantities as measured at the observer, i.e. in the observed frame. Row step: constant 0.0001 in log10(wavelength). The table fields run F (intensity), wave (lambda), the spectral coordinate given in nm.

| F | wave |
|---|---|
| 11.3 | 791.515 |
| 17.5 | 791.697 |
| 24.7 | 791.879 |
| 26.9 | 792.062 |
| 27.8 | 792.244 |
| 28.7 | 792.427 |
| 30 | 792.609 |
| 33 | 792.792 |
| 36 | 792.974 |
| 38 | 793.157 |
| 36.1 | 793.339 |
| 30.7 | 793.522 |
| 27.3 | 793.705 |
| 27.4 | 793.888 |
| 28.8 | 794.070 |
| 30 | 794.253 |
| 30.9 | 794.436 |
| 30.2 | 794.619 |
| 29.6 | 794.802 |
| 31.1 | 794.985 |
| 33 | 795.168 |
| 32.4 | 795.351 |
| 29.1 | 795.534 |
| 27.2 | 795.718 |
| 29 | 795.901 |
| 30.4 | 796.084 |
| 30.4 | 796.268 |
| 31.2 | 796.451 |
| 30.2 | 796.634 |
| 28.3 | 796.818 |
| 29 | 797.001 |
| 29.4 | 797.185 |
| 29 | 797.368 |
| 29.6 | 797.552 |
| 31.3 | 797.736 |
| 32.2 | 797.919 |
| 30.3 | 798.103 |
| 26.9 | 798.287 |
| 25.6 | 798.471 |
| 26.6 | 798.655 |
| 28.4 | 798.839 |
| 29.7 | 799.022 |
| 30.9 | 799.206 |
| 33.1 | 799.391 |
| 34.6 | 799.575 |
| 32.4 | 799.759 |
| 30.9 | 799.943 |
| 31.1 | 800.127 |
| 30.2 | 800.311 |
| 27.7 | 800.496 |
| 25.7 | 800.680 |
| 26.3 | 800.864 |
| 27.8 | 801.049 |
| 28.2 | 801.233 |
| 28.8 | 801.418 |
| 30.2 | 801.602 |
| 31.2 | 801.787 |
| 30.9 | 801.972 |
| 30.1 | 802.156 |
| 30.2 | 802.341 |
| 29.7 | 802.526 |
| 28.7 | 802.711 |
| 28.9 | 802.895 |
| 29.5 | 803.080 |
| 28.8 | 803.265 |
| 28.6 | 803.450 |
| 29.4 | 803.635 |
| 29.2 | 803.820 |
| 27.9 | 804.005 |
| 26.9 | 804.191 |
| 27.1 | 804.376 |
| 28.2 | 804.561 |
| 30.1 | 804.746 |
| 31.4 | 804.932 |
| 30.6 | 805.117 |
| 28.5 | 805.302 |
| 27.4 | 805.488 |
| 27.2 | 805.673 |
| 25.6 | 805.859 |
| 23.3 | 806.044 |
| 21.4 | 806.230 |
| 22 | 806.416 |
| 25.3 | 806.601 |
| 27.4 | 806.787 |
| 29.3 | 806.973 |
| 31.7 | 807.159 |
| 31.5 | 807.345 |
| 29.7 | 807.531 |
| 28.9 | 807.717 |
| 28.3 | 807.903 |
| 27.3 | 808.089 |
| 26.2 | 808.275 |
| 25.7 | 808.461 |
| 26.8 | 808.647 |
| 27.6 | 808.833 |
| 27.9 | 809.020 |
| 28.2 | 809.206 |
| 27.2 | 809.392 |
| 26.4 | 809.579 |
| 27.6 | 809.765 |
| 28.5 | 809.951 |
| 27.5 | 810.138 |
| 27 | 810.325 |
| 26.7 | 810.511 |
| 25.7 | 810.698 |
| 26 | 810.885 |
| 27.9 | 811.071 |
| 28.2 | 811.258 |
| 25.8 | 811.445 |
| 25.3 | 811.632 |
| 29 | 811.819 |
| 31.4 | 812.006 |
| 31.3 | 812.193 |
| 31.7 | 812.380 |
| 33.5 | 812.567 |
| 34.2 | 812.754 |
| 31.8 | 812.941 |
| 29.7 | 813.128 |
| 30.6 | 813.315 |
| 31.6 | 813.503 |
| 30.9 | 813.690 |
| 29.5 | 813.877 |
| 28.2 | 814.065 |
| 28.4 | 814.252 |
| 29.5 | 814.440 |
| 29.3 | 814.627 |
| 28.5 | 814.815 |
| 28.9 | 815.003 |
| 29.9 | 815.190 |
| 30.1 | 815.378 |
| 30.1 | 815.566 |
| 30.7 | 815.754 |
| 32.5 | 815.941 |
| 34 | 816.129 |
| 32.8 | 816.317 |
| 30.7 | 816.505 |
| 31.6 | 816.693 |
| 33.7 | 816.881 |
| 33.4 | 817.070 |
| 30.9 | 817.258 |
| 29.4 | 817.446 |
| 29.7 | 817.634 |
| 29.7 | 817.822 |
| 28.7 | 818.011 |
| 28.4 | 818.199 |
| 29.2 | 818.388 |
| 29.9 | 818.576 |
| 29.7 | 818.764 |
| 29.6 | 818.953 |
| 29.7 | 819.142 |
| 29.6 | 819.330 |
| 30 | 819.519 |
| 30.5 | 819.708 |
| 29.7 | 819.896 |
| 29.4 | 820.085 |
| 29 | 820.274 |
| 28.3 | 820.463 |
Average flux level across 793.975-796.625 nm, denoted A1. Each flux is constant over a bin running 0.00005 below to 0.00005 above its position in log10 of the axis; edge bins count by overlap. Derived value 30.2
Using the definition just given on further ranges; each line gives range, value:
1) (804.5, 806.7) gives 26.7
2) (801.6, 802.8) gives 30.1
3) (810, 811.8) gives 26.8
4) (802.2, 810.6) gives 27.9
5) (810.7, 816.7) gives 30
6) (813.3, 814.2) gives 30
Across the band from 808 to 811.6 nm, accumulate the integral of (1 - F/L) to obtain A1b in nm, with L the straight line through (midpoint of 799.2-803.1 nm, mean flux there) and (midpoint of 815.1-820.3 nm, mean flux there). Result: 0.37 nm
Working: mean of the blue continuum 29.9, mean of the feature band 27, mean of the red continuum 30.5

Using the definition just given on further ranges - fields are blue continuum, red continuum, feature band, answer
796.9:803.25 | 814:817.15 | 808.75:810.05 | 0.11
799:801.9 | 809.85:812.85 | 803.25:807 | 0.26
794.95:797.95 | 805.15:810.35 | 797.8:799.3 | 0.04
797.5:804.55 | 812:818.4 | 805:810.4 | 0.48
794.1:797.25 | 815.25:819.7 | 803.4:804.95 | 0.08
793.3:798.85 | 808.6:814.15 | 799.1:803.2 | -0.06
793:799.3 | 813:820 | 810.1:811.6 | 0.17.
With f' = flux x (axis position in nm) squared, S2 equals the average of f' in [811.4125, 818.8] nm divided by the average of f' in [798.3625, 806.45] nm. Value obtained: 1.09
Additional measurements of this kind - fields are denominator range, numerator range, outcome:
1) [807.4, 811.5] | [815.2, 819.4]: 1.14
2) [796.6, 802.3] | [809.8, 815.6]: 1.02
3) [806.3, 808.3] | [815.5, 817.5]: 1.17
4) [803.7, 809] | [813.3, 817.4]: 1.14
